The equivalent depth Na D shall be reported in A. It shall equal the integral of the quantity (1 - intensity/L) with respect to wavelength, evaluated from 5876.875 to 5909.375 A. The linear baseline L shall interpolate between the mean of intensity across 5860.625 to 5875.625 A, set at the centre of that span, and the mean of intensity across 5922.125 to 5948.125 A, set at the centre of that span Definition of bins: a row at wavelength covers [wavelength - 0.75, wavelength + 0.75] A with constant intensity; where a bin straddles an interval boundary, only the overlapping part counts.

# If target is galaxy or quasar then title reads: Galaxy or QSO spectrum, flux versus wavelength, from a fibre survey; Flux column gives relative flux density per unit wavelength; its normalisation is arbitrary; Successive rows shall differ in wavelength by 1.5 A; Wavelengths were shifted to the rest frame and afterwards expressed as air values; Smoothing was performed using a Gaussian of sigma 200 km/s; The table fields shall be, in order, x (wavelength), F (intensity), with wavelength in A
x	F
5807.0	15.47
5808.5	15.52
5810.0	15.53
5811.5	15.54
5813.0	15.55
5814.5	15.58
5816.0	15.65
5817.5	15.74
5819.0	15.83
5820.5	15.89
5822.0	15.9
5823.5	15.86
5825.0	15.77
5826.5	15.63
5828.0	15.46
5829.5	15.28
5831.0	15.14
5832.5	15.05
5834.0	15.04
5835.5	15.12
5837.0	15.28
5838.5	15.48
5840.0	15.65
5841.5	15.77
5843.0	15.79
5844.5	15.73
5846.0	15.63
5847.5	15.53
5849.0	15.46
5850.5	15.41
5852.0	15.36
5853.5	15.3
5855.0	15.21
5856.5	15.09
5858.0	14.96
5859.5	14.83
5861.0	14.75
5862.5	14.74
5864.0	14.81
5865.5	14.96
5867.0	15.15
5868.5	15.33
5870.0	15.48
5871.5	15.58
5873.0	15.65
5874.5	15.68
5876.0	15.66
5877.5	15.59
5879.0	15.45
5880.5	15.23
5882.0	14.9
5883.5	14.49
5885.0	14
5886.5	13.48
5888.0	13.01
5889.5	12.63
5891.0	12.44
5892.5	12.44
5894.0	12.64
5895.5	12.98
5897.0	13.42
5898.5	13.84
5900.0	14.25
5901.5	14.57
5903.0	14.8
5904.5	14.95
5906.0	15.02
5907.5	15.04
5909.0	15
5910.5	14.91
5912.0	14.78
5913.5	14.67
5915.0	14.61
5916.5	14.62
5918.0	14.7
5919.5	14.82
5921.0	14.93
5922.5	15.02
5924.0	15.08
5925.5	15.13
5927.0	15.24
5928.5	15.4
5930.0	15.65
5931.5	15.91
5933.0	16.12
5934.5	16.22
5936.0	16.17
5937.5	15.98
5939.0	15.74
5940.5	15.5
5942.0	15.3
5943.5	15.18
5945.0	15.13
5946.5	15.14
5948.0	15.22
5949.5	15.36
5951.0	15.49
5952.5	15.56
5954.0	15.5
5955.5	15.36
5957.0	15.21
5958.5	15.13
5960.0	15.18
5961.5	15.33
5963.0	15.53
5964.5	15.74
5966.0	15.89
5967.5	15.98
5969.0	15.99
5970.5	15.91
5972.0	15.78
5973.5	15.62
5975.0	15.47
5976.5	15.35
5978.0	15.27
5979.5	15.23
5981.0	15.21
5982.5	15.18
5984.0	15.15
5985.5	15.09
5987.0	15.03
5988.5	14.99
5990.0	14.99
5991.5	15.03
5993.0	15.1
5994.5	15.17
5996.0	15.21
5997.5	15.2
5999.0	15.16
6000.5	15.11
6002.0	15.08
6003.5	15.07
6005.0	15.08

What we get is 2.7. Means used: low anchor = 15.2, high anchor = 15.5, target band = 14.1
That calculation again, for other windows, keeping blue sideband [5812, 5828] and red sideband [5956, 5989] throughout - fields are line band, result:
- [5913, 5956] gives 0.4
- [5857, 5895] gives 2.6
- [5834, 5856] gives 0.3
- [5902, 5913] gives 0.5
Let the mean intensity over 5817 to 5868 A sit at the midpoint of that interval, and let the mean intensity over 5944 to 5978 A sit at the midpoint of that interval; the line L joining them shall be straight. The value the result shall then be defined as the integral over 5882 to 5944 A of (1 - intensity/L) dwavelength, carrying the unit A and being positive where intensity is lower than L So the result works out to 3.2 A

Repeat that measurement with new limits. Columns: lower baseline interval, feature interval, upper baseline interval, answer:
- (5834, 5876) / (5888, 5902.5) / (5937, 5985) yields 2.0 A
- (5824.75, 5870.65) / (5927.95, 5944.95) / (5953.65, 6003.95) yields -0.4 A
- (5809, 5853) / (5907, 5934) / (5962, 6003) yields 0.6 A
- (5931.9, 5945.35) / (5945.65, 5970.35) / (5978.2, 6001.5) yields 0.0 A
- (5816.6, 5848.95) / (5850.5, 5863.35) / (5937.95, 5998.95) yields 0.4 A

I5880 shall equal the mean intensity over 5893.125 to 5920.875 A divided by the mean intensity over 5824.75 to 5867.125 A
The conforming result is 0.9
